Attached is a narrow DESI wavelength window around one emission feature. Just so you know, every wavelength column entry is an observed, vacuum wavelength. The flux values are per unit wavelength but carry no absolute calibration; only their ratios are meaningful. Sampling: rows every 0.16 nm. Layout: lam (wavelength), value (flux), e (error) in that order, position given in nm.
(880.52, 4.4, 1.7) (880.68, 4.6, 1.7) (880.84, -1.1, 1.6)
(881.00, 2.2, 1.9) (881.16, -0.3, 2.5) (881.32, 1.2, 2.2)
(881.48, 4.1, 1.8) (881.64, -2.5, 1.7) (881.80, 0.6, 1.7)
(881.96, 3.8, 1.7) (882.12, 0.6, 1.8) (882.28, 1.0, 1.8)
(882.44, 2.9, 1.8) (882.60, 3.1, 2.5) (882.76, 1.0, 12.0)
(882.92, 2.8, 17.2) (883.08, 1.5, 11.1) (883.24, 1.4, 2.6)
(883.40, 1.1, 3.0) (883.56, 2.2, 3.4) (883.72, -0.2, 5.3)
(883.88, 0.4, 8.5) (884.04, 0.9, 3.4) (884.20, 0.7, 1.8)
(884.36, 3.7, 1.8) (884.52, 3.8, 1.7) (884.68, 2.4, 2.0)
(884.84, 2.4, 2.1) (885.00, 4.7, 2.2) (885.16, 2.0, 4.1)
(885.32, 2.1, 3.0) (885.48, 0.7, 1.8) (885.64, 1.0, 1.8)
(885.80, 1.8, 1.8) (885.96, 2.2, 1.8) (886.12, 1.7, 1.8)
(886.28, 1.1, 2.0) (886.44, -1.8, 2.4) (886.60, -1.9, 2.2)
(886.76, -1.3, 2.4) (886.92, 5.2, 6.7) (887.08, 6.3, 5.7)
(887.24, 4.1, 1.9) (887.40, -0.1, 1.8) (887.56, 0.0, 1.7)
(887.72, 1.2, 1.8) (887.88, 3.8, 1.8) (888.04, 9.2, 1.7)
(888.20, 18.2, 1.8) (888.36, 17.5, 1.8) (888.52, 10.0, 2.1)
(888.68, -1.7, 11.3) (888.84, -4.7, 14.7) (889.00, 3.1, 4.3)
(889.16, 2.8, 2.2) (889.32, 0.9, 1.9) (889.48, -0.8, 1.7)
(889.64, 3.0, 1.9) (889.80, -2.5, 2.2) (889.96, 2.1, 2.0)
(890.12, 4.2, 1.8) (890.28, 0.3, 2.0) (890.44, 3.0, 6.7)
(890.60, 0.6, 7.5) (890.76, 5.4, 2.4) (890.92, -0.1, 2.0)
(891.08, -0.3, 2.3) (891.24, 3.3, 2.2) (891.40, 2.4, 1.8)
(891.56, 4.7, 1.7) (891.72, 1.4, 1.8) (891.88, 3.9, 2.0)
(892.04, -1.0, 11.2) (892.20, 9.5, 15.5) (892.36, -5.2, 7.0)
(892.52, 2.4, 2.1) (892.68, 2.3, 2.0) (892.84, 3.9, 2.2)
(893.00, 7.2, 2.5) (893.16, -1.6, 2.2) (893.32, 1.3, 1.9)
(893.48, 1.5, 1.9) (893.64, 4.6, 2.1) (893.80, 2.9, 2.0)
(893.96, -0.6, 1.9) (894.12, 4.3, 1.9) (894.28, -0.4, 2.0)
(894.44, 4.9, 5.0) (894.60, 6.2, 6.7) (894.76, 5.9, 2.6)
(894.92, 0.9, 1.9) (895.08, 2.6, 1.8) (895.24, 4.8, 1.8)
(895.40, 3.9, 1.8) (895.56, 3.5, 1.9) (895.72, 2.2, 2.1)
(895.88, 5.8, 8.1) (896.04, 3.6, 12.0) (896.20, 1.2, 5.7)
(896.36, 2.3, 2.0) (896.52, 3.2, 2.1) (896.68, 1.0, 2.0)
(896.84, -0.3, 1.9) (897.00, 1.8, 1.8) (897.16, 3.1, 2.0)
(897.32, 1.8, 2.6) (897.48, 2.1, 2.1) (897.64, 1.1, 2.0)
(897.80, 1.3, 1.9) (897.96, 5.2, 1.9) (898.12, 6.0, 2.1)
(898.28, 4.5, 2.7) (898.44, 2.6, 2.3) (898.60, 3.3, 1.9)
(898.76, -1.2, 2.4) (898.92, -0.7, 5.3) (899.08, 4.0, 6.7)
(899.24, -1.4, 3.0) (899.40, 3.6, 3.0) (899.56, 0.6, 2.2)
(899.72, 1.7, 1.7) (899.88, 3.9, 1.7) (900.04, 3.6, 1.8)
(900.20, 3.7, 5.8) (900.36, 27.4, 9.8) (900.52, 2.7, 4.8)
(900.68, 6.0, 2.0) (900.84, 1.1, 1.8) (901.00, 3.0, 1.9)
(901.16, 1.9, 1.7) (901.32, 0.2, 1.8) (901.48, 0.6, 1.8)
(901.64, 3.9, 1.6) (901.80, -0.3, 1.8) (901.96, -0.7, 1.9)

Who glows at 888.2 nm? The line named Hgamma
